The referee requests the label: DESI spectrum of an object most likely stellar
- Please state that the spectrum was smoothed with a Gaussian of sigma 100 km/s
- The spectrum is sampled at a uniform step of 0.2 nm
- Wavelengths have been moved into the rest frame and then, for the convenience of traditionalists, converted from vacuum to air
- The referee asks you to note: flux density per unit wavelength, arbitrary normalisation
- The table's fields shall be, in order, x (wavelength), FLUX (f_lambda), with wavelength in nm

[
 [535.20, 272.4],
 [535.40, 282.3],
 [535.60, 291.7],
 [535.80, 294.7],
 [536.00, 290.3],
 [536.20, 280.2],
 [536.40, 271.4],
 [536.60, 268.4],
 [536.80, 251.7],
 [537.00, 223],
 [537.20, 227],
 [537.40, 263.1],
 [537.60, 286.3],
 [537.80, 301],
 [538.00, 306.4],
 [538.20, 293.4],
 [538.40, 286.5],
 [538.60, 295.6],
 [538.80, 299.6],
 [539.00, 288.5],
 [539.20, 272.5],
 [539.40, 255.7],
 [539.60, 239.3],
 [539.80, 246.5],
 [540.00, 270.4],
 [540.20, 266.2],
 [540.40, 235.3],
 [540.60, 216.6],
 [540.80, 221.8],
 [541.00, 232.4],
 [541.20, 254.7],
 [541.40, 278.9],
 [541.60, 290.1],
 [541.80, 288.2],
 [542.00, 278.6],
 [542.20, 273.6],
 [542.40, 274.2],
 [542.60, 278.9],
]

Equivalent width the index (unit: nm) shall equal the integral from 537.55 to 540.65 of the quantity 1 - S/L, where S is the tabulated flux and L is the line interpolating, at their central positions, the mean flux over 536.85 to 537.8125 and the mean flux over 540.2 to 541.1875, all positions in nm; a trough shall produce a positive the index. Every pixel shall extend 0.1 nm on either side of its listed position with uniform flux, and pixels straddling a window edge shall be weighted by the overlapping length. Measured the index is -0.37 nm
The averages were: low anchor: 256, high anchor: 233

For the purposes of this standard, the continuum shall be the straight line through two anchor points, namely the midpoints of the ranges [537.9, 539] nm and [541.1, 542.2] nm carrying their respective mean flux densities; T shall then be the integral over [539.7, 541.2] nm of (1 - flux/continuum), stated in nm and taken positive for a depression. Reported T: 0.22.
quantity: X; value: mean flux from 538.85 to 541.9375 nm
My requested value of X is 258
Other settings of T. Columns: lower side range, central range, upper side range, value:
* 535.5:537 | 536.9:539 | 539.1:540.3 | -0.097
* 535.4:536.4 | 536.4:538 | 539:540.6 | 0.071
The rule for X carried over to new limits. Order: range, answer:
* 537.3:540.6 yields 274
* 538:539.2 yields 292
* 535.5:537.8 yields 269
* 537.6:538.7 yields 296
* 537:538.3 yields 275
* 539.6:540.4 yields 255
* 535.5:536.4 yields 287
